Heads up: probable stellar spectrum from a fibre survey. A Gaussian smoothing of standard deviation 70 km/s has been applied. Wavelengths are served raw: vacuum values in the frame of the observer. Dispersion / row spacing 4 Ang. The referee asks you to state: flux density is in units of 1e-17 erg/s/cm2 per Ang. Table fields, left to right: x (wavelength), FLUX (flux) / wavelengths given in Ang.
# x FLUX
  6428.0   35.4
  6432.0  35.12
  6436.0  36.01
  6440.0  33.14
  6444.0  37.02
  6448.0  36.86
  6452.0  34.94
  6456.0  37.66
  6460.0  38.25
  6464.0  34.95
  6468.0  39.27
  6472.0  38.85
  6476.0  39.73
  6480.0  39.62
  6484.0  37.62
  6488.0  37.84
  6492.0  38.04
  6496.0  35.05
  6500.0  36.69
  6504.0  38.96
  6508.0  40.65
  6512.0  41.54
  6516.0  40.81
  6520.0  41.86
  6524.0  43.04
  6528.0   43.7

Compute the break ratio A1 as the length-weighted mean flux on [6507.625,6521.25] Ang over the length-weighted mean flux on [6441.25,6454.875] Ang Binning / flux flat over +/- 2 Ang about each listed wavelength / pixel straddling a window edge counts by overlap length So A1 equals 1.14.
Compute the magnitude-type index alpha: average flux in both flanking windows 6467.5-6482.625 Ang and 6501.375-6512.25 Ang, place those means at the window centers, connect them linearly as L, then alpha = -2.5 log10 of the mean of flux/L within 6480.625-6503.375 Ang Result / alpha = 0.066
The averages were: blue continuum 39.3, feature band 37.3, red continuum 40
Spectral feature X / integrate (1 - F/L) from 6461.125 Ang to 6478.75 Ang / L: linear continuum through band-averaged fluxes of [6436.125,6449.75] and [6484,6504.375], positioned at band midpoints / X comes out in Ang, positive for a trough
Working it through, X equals -0.9 Ang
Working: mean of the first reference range 35.7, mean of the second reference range 37.2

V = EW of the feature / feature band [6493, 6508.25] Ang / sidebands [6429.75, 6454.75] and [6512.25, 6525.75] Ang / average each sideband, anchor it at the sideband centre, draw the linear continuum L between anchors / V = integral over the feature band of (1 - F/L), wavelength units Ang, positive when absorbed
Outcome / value 1.1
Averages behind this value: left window 35.6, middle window 37.5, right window 41.8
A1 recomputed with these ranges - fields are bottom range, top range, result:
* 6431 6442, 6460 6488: 1.10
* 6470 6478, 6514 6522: 1.05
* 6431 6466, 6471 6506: 1.06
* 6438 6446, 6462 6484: 1.09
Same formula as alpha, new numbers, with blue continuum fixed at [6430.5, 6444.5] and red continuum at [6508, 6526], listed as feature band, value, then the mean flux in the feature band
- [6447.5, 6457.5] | 0.000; 36.4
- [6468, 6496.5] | 0.013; 38.3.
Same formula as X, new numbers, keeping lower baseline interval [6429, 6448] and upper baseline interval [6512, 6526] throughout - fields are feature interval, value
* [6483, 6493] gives 0.4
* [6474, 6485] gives -0.1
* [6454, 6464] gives -0.1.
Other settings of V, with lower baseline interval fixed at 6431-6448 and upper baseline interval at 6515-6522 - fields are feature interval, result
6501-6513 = 0.2 Ang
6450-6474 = -0.1 Ang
